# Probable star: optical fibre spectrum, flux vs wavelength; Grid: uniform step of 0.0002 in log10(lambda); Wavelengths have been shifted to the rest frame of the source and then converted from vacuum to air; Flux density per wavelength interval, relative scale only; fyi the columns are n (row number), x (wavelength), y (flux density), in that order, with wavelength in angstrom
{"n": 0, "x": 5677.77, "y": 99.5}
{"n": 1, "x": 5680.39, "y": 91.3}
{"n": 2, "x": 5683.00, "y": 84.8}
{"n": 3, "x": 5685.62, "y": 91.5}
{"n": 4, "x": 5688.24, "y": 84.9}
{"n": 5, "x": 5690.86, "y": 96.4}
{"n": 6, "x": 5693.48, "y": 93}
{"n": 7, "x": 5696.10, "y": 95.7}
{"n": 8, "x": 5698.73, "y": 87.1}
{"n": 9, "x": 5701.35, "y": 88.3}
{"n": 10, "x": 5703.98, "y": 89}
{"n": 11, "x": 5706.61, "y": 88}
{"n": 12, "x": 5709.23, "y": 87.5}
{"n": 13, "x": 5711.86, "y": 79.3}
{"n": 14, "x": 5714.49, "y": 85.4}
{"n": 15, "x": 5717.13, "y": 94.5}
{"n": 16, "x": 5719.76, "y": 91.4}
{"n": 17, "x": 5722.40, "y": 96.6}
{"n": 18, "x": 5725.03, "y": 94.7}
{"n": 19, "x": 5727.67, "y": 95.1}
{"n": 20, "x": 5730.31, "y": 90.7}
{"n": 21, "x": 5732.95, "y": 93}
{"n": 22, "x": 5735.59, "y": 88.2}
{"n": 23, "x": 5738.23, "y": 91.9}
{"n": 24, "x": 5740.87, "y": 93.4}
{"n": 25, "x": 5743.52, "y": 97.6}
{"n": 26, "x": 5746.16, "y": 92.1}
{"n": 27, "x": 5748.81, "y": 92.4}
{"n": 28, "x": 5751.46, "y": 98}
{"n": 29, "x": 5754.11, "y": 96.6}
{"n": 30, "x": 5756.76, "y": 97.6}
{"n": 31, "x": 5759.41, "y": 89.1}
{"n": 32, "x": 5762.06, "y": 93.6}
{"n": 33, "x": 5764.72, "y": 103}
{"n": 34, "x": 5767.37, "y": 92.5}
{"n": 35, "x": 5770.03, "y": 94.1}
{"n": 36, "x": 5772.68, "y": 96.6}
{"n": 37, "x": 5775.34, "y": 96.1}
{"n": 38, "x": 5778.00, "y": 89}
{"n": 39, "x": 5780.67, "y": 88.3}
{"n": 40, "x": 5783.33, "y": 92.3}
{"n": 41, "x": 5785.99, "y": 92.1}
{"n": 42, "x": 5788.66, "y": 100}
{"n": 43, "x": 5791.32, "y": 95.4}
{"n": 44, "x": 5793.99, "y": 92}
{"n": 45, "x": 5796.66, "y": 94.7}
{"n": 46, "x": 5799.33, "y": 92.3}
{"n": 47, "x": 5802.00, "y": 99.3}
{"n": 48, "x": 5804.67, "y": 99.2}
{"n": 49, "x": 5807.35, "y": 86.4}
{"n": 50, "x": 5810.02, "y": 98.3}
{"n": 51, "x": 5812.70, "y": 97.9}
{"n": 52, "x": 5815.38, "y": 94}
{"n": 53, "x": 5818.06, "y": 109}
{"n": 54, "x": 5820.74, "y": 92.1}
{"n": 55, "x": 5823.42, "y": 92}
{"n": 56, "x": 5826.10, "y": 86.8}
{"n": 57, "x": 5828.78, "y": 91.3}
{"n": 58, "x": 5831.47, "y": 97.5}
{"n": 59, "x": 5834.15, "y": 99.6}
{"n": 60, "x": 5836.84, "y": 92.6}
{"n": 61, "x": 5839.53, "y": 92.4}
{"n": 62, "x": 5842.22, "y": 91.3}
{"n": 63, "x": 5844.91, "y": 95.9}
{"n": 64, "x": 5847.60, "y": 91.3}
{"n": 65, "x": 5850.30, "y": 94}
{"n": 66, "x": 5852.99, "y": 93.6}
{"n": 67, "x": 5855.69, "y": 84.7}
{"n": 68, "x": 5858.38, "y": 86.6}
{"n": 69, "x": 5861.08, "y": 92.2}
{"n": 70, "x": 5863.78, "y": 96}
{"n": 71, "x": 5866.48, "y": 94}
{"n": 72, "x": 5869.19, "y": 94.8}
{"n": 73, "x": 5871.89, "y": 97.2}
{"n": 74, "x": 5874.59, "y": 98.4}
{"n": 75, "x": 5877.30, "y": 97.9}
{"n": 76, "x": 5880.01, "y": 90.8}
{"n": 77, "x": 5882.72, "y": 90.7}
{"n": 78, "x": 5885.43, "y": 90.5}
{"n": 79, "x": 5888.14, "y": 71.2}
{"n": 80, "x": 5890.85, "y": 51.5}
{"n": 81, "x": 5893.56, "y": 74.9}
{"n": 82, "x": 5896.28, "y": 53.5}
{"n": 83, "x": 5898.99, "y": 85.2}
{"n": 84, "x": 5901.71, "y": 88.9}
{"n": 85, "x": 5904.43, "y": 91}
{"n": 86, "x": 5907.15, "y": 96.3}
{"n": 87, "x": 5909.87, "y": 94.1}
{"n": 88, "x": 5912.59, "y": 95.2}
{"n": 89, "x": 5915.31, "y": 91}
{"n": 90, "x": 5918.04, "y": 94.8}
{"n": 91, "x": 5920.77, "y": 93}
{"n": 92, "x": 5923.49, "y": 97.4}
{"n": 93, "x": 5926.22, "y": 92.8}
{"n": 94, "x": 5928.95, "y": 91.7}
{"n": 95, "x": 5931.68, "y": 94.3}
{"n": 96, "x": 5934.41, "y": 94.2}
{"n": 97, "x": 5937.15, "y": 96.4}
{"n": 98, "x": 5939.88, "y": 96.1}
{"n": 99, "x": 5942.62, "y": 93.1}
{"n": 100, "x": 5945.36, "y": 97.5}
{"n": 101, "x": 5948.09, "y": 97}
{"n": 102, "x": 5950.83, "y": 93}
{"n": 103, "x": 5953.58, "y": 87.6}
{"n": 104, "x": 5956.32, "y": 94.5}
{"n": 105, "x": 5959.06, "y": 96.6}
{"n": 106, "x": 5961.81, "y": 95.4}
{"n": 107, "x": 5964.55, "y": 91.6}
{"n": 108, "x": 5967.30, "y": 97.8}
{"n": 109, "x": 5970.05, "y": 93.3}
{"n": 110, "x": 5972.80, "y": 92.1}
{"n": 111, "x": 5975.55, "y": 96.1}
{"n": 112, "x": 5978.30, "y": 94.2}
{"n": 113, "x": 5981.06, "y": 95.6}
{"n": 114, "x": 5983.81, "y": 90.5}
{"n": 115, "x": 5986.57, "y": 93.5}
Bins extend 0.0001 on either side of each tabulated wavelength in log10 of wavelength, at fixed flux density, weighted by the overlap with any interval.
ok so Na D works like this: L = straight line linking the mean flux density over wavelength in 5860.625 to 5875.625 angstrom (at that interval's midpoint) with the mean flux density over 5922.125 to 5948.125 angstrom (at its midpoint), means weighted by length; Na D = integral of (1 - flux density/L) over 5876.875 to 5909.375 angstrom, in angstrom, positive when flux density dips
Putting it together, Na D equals 4.6 angstrom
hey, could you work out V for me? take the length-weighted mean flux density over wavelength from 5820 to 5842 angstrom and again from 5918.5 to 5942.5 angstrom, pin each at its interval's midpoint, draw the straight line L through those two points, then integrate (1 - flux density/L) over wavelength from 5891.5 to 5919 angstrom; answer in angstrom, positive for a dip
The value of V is 2.5 angstrom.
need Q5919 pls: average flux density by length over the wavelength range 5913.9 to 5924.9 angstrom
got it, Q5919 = 94.1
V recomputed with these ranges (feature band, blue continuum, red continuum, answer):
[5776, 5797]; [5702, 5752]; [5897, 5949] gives -0.2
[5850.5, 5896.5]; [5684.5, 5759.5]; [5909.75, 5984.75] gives 3.3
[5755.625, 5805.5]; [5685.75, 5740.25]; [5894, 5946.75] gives -2.1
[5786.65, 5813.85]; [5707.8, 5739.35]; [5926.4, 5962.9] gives -1.0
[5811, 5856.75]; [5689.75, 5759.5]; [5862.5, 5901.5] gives -3.6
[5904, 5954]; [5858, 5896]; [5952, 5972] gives -1.8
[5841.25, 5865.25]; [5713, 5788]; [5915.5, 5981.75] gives 0.6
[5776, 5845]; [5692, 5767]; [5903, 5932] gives -1.0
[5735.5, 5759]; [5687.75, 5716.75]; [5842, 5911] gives -1.5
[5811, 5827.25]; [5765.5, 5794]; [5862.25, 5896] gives -0.8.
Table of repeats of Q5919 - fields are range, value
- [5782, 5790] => 94.9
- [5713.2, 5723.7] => 91.9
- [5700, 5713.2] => 86.5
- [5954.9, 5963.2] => 95.5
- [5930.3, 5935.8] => 94.2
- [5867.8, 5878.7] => 97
